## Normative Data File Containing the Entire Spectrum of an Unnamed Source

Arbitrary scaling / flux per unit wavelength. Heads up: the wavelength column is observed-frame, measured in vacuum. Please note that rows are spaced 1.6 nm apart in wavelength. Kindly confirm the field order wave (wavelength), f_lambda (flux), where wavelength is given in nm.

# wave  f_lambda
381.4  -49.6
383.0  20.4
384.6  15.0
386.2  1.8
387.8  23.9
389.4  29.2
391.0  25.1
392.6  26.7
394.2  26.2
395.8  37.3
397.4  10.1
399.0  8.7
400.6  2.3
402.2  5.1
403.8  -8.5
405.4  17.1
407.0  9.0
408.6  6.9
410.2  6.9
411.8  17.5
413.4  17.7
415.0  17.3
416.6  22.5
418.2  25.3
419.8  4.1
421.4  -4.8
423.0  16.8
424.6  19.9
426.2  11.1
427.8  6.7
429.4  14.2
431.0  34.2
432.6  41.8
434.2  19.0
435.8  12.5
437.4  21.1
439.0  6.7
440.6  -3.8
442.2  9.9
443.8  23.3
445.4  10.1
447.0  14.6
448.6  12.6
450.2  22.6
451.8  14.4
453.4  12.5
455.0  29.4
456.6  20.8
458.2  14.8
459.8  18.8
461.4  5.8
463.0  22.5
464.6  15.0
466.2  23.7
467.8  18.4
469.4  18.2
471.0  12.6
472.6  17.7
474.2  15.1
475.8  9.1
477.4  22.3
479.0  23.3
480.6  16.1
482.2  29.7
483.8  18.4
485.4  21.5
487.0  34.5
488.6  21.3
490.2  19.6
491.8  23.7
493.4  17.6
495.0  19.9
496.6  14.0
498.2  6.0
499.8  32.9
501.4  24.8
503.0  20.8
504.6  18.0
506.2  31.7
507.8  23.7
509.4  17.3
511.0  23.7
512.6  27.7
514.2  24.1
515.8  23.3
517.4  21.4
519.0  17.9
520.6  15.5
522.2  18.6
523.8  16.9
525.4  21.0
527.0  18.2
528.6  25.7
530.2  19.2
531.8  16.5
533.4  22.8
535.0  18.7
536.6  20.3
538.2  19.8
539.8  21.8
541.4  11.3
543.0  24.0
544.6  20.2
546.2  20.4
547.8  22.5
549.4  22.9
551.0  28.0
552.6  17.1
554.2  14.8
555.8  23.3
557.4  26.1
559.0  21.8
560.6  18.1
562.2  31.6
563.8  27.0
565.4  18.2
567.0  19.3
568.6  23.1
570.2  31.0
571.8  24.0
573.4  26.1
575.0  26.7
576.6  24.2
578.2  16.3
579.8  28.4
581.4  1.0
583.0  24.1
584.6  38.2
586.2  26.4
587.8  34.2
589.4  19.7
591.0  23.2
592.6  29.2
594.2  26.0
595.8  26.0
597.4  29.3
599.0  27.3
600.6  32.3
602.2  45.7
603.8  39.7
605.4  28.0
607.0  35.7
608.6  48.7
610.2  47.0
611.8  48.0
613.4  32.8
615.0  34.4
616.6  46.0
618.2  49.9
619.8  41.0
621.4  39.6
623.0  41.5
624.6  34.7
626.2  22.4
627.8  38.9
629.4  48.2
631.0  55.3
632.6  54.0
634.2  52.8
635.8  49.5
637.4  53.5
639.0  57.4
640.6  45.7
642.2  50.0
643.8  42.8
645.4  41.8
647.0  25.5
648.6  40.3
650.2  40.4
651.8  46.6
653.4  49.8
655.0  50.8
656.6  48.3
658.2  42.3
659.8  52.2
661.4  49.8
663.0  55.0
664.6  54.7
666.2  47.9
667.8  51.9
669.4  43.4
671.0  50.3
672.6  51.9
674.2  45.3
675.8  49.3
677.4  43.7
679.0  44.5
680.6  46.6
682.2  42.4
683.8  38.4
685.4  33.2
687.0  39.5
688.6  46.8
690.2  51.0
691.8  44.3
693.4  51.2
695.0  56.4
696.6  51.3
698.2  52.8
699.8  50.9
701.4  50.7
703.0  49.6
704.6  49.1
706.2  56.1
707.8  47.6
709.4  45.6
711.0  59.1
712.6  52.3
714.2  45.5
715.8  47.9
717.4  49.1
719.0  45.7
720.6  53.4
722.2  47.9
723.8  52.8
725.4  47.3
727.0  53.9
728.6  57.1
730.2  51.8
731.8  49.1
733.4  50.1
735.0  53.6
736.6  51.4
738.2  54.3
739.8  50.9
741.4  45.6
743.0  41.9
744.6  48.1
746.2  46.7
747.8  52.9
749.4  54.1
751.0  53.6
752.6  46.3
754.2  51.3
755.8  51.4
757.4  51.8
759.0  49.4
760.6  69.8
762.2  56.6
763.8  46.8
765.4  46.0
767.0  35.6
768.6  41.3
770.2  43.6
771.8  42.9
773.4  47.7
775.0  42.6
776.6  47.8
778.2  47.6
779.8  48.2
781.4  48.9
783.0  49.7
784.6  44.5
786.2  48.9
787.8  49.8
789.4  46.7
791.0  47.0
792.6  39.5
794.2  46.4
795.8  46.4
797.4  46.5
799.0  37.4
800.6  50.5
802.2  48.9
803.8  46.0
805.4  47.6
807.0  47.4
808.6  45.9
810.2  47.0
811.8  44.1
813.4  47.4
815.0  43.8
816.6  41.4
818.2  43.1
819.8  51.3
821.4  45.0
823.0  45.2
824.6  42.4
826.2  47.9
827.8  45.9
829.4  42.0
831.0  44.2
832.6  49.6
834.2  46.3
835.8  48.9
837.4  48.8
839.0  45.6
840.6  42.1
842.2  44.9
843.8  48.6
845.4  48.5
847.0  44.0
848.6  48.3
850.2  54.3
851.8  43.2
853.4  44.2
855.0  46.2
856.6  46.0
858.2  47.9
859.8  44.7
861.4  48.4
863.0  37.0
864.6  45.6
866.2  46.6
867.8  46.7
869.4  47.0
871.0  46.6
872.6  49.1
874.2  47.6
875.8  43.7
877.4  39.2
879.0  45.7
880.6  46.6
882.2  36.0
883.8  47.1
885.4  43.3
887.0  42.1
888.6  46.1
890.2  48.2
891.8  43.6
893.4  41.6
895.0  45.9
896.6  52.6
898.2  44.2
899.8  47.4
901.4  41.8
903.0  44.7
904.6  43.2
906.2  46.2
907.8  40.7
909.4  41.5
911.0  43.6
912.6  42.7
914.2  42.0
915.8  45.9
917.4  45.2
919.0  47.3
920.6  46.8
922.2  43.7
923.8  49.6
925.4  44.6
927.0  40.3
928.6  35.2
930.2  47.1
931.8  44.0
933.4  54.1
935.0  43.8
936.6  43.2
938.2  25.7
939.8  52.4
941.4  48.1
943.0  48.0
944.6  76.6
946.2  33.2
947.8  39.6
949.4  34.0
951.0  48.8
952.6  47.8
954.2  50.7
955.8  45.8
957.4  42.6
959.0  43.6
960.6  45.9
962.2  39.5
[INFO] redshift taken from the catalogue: 0.58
